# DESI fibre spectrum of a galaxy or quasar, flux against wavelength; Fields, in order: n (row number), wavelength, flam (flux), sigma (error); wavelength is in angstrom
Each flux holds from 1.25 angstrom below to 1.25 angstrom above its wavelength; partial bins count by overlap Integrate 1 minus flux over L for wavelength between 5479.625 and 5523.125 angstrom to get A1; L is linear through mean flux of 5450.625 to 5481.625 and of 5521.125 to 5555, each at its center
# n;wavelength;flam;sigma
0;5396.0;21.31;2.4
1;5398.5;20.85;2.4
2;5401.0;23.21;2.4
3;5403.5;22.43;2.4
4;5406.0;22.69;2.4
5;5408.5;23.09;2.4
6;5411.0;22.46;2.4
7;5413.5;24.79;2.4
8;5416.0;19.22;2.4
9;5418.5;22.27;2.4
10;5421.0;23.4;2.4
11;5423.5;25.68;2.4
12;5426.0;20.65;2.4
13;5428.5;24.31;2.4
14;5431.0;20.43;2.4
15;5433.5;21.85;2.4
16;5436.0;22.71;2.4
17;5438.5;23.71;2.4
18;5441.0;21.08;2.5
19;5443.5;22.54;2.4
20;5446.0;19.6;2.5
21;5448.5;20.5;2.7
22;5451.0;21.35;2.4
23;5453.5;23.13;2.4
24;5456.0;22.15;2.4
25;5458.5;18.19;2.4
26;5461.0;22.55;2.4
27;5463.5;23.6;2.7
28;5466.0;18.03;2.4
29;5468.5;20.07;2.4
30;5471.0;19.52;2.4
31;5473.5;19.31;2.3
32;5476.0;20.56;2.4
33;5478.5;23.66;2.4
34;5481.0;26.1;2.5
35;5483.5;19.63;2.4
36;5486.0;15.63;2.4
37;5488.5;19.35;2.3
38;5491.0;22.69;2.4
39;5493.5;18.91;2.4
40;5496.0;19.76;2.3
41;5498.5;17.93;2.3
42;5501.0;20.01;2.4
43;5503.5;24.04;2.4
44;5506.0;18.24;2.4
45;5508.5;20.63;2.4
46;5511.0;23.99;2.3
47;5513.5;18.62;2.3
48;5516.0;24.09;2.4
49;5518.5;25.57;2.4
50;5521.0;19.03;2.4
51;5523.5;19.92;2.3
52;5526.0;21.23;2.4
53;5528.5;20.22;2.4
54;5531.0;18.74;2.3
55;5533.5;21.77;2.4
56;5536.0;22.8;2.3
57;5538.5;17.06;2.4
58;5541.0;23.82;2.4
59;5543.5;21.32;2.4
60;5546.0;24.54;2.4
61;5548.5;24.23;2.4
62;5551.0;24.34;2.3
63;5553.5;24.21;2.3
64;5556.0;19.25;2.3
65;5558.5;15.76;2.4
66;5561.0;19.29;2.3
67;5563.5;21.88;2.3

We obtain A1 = 1.4 angstrom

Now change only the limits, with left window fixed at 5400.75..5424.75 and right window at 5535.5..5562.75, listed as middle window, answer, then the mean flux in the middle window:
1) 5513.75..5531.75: 0.48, 21.2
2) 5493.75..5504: 0.92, 20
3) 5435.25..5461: 1.16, 21.5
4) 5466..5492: 2.00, 20.5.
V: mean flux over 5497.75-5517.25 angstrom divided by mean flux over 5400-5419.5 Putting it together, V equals 0.93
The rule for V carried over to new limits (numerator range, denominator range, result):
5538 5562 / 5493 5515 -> 1.06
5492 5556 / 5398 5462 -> 0.97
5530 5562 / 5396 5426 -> 0.95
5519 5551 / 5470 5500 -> 1.06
